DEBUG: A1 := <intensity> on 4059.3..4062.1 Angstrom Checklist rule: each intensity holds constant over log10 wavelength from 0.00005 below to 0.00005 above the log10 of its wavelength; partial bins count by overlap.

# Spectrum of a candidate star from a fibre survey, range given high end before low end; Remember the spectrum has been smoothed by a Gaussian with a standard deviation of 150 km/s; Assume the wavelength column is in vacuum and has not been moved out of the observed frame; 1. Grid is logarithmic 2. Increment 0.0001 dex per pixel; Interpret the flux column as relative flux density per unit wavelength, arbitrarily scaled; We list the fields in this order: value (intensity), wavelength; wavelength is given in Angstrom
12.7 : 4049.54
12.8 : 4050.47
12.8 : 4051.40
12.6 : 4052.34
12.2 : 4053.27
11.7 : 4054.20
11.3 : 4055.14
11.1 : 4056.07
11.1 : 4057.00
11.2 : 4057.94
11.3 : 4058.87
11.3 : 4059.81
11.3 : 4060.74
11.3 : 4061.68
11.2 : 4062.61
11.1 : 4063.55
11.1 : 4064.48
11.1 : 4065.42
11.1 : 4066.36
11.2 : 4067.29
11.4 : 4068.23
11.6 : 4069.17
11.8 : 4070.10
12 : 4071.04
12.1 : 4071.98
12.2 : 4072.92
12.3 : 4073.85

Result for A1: 11.3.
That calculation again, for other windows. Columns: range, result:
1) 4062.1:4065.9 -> 11.1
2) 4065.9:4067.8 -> 11.2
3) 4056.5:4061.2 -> 11.2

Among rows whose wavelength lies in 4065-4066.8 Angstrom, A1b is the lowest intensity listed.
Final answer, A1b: 11.1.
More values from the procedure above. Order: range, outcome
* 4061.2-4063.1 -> 11.2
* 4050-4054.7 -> 11.7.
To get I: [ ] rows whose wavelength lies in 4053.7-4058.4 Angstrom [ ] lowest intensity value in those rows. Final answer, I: 11.1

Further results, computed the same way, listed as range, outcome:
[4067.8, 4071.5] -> 11.4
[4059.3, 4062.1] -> 11.3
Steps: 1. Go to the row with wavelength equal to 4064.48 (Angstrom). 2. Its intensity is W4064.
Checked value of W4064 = 11.1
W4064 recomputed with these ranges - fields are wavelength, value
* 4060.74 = 11.3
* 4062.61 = 11.2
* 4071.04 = 12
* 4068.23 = 11.4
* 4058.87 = 11.3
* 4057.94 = 11.2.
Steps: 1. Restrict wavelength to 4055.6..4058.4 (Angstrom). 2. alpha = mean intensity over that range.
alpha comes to 11.1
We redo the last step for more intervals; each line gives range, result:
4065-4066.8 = 11.1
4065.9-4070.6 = 11.4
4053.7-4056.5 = 11.4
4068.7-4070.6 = 11.7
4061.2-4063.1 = 11.2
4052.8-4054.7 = 11.9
